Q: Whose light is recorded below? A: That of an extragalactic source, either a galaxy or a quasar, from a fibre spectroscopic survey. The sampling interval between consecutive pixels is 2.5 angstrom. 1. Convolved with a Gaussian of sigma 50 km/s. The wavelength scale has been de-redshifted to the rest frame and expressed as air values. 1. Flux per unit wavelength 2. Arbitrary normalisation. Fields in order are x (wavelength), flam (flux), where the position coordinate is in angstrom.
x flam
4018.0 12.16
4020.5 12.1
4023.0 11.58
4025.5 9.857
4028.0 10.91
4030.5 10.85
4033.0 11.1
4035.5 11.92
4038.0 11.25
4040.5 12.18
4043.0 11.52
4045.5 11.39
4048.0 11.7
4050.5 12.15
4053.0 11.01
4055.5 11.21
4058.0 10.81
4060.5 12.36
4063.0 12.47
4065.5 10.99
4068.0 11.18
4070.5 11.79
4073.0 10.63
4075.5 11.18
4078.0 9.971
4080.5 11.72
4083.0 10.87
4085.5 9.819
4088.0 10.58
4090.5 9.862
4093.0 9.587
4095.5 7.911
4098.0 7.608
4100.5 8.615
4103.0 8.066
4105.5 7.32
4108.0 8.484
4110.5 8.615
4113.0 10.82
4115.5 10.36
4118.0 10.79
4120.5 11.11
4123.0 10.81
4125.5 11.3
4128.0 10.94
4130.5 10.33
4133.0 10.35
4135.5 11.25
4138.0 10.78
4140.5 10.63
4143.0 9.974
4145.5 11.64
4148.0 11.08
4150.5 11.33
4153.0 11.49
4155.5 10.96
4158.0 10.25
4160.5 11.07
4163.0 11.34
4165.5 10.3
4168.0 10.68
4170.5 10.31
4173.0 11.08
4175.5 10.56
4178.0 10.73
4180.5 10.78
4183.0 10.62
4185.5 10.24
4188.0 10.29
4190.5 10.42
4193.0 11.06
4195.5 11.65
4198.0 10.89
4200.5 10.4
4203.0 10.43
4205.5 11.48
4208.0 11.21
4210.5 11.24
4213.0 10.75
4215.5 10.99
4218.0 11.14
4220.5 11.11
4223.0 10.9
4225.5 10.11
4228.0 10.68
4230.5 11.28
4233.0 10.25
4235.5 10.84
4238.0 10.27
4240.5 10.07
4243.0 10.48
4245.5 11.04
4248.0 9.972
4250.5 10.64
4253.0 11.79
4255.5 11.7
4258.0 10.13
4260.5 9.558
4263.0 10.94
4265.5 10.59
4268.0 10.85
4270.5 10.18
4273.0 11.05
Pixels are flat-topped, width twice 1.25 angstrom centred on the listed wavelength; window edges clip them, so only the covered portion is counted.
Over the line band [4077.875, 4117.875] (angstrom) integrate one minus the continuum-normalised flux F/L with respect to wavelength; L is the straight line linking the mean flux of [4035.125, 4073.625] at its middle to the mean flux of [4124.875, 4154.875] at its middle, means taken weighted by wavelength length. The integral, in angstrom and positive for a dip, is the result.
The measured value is 6.47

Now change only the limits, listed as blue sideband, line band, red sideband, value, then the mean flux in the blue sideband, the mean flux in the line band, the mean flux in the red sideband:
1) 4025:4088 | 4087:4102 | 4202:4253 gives 2.9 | 11.2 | 8.99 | 10.8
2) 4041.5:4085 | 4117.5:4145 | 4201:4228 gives 0.9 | 11.3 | 10.8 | 10.9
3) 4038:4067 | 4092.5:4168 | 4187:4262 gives 6.9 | 11.6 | 10.2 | 10.8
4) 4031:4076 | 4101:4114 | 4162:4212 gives 3.0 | 11.5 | 8.62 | 10.8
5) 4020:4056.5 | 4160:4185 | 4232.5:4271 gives 0.4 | 11.4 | 10.7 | 10.6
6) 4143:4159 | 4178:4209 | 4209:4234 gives 0.4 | 11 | 10.8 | 10.9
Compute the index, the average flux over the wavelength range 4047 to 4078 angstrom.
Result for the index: 11.4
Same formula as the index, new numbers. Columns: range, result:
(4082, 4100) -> 9.41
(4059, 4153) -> 10.4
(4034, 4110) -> 10.5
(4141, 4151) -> 11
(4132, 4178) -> 10.8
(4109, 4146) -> 10.6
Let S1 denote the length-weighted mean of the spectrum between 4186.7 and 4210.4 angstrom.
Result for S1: 10.9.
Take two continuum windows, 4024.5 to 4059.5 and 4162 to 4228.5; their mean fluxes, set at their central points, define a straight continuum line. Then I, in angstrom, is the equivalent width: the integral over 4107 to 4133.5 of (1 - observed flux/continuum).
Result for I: 1.6 angstrom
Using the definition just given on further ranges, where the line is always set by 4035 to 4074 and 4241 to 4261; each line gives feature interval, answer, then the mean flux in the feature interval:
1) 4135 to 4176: 0.9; 10.9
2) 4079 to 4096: 1.9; 10.1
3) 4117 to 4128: 0.2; 11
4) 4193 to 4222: -0.4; 11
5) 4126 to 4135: 0.4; 10.7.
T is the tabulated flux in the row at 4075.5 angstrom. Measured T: 11.18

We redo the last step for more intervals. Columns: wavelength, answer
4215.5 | 10.99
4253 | 11.79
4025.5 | 9.857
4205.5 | 11.48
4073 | 10.63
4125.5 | 11.3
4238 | 10.27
